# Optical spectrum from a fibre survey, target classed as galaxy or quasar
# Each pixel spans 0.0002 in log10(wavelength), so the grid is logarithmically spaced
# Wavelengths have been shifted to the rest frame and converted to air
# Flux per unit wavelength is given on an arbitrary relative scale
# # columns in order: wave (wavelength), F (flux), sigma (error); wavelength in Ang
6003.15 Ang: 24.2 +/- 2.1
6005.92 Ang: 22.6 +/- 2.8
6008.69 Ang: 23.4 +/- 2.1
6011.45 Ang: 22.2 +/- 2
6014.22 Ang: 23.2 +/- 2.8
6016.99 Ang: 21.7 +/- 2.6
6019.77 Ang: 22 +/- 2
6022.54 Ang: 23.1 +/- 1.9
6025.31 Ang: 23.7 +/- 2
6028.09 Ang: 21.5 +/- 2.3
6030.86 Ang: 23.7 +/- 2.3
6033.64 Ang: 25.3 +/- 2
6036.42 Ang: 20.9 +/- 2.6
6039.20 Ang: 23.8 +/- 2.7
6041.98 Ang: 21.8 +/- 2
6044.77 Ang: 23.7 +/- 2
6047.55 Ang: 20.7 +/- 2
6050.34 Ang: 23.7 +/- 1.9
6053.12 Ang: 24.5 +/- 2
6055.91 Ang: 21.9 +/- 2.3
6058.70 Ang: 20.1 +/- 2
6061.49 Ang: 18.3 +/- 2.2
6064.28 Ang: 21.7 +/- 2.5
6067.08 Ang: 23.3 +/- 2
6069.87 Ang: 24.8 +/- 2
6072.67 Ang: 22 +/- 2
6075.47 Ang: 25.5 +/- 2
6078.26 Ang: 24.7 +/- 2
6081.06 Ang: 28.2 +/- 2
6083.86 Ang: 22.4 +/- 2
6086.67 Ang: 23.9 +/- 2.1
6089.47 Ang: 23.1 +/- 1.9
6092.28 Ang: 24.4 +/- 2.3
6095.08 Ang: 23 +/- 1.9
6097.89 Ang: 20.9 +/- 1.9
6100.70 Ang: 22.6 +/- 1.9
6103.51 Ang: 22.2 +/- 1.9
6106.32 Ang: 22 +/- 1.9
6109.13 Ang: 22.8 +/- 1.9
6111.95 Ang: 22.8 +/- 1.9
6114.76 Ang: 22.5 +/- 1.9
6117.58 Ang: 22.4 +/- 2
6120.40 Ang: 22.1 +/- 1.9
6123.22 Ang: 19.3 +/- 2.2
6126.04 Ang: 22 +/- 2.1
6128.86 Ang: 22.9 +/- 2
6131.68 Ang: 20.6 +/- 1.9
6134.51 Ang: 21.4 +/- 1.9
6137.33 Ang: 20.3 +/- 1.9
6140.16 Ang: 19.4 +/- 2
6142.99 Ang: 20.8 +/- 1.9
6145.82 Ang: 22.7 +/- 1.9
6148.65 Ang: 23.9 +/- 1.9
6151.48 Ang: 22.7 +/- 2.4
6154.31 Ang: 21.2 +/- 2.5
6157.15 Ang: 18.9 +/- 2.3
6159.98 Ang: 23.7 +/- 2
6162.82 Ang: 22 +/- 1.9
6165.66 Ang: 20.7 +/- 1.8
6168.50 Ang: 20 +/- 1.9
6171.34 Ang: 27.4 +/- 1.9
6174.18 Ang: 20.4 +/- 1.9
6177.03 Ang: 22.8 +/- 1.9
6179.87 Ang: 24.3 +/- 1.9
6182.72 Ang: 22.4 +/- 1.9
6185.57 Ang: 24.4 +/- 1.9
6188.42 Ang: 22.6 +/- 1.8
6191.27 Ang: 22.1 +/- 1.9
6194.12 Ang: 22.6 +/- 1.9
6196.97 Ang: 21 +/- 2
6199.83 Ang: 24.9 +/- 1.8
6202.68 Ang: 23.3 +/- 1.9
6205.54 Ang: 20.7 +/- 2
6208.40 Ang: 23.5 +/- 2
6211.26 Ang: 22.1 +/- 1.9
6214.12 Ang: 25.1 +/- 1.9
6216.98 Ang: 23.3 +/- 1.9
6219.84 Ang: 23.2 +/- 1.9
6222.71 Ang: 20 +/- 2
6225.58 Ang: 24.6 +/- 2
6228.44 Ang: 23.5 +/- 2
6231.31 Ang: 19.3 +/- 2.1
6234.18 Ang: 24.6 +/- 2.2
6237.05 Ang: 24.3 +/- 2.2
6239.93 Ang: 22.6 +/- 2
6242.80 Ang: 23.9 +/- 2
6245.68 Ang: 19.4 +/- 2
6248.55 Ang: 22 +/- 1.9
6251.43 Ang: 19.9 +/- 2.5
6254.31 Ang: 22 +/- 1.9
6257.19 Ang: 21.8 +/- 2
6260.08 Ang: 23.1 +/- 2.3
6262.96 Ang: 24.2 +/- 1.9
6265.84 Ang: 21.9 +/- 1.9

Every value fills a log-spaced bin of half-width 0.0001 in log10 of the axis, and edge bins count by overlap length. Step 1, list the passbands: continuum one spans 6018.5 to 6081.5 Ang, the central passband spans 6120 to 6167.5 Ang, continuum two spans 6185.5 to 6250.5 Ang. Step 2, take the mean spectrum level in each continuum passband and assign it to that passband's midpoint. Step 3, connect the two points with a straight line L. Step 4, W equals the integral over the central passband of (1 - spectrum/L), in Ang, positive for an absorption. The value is 2.9 Ang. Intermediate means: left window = 22.9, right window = 22.7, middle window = 21.4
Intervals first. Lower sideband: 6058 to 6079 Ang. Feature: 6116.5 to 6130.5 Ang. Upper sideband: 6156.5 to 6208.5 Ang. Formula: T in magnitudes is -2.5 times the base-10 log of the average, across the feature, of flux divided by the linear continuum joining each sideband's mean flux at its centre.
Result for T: 0.04 mag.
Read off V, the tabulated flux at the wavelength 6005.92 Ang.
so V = 22.6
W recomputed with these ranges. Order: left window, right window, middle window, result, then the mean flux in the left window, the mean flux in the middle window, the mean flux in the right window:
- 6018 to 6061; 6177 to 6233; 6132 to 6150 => 1.08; 22.6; 21.4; 22.8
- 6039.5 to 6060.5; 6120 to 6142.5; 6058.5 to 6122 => -3.68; 22.3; 22.9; 20.9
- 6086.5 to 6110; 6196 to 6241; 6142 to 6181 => 0.95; 22.7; 22.3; 22.9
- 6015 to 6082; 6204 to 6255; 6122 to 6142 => 1.62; 22.9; 20.9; 22.5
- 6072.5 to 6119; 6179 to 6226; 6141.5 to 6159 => 1.02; 23.3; 21.7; 22.9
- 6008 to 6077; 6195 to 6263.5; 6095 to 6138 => 1.47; 22.7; 21.9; 22.6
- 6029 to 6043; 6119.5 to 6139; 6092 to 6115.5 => -0.85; 23.1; 22.5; 21.2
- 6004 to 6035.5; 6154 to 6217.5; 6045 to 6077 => 0.54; 22.9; 22.5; 22.6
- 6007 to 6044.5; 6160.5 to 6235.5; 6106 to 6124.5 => 0.62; 22.8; 22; 22.7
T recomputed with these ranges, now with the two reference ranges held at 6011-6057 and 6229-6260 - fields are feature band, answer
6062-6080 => -0.04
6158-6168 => 0.03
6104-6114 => 0.00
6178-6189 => -0.06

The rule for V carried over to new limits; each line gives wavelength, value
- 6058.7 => 20.1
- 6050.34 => 23.7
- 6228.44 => 23.5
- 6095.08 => 23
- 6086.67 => 23.9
